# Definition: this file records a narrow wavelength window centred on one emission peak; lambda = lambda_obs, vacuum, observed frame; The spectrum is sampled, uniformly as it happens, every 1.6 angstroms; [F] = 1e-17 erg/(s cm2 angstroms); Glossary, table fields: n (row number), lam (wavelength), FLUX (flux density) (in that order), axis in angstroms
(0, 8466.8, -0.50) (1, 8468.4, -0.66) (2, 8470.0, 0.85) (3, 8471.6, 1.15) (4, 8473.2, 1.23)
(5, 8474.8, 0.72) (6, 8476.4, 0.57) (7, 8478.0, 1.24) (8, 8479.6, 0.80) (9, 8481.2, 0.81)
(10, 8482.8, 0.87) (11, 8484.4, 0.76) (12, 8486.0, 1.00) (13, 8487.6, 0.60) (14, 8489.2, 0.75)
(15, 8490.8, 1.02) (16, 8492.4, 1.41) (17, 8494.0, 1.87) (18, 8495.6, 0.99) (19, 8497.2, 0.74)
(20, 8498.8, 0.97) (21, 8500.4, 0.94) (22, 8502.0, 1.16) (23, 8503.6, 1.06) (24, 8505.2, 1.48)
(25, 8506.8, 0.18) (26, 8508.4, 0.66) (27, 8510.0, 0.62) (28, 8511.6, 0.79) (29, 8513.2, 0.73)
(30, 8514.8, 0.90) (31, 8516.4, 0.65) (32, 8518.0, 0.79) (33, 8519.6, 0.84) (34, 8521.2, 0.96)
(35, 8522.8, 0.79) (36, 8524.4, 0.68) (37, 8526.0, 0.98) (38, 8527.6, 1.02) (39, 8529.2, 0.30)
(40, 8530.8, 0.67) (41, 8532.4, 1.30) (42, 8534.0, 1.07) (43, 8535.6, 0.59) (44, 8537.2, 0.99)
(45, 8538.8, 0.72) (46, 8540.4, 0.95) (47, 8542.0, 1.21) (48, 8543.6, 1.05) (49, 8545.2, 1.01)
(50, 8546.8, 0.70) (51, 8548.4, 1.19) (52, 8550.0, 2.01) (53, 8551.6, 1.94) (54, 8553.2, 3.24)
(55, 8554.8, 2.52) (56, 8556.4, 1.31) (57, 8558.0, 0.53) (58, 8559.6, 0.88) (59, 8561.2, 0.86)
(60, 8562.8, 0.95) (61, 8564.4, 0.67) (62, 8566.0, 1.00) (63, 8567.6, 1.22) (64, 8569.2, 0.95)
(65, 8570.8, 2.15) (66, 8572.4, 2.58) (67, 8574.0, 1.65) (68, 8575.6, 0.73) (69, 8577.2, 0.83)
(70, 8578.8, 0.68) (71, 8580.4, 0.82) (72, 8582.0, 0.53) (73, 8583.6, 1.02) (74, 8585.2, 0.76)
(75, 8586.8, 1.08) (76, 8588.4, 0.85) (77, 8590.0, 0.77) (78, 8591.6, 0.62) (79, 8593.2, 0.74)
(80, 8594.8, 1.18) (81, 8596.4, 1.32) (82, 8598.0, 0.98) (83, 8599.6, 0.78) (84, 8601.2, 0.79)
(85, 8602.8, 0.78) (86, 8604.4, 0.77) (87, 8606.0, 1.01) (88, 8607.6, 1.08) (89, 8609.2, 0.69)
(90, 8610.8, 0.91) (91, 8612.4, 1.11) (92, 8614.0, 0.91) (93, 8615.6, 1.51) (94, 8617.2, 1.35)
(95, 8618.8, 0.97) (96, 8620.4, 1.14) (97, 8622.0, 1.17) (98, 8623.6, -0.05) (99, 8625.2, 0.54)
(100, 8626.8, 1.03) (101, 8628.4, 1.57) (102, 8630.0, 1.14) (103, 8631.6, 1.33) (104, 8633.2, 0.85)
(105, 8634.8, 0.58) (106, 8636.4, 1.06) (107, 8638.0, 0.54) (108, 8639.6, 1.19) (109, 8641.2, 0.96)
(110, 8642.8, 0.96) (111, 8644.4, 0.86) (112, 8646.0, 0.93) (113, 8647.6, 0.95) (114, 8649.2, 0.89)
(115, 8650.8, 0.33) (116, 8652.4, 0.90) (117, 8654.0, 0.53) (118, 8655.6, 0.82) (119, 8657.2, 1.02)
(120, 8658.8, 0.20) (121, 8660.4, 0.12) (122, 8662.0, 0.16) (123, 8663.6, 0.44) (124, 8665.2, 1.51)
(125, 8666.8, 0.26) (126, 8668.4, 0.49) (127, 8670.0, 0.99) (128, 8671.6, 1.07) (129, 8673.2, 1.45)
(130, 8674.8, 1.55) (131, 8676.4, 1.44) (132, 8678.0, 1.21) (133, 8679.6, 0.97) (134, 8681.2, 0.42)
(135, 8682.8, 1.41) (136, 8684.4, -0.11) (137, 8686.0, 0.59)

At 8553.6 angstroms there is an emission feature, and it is [S II]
